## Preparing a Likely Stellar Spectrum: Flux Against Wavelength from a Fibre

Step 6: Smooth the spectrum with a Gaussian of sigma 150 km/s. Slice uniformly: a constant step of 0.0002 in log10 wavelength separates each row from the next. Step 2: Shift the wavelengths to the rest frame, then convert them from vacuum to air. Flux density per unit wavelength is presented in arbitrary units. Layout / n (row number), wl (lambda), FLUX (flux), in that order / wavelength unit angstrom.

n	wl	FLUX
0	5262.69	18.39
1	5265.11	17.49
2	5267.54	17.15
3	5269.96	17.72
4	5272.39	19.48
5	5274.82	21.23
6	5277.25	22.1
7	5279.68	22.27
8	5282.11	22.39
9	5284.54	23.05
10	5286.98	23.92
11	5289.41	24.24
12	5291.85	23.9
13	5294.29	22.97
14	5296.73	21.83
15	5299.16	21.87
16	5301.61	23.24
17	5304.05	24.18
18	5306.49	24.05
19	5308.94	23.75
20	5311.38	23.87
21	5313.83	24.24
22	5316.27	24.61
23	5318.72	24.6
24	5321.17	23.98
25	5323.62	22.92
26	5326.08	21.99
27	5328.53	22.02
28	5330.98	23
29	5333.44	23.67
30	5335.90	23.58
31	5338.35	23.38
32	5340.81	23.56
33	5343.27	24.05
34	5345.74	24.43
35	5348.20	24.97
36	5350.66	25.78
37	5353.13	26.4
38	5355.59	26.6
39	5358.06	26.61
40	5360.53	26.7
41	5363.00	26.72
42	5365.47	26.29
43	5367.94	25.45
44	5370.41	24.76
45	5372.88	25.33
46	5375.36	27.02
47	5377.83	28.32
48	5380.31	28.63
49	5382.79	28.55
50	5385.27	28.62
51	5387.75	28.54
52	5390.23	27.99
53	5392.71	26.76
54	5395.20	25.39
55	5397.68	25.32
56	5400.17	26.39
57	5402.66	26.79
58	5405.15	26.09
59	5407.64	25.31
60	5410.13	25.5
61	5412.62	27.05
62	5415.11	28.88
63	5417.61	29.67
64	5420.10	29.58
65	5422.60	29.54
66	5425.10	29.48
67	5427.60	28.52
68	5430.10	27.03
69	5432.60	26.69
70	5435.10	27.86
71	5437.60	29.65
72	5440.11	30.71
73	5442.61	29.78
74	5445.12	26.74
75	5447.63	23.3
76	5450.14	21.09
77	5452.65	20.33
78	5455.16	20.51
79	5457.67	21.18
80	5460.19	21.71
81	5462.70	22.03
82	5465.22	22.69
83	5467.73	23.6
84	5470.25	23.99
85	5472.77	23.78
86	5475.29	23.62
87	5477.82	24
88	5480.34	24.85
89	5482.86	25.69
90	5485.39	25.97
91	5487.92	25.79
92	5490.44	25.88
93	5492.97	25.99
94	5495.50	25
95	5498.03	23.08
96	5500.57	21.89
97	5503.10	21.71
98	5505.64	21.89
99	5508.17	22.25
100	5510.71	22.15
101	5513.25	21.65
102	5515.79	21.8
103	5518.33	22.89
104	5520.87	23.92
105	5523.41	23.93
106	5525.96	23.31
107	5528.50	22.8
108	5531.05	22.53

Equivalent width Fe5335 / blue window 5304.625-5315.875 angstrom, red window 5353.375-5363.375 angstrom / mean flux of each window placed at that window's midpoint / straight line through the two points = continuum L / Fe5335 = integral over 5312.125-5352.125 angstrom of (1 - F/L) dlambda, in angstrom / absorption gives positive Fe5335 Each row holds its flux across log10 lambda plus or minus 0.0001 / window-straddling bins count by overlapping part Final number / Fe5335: 2.2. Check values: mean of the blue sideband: 24.1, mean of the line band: 23.8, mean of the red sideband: 26.6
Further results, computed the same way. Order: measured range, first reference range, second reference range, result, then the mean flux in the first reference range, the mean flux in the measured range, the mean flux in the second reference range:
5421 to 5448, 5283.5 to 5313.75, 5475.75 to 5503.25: -4.5 angstrom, 23.4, 28.3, 24.6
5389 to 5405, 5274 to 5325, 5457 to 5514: -2.0 angstrom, 23.3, 26.4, 23.5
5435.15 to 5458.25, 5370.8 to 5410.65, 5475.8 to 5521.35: 0.2 angstrom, 26.9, 25.1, 23.7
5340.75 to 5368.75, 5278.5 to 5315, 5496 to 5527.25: -3.1 angstrom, 23.3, 25.7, 22.6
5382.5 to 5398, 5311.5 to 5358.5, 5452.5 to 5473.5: -2.6 angstrom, 24.2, 27.4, 22.3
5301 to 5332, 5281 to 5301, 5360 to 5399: 0.7 angstrom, 23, 23.6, 26.9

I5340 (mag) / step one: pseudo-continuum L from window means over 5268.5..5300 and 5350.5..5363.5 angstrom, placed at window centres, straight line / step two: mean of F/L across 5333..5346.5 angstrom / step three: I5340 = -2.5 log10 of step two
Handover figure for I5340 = 0.075 mag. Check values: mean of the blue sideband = 22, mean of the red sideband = 26.5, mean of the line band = 23.8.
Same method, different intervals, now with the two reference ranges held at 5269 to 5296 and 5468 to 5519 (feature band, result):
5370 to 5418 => -0.18 mag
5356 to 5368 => -0.16 mag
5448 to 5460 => 0.12 mag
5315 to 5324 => -0.08 mag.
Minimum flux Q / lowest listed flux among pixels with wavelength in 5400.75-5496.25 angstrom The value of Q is 20.33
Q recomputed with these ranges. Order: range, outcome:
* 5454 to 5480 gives 20.51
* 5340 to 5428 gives 23.56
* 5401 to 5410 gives 25.31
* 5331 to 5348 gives 23.38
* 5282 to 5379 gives 21.83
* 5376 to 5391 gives 27.99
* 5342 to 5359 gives 24.05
